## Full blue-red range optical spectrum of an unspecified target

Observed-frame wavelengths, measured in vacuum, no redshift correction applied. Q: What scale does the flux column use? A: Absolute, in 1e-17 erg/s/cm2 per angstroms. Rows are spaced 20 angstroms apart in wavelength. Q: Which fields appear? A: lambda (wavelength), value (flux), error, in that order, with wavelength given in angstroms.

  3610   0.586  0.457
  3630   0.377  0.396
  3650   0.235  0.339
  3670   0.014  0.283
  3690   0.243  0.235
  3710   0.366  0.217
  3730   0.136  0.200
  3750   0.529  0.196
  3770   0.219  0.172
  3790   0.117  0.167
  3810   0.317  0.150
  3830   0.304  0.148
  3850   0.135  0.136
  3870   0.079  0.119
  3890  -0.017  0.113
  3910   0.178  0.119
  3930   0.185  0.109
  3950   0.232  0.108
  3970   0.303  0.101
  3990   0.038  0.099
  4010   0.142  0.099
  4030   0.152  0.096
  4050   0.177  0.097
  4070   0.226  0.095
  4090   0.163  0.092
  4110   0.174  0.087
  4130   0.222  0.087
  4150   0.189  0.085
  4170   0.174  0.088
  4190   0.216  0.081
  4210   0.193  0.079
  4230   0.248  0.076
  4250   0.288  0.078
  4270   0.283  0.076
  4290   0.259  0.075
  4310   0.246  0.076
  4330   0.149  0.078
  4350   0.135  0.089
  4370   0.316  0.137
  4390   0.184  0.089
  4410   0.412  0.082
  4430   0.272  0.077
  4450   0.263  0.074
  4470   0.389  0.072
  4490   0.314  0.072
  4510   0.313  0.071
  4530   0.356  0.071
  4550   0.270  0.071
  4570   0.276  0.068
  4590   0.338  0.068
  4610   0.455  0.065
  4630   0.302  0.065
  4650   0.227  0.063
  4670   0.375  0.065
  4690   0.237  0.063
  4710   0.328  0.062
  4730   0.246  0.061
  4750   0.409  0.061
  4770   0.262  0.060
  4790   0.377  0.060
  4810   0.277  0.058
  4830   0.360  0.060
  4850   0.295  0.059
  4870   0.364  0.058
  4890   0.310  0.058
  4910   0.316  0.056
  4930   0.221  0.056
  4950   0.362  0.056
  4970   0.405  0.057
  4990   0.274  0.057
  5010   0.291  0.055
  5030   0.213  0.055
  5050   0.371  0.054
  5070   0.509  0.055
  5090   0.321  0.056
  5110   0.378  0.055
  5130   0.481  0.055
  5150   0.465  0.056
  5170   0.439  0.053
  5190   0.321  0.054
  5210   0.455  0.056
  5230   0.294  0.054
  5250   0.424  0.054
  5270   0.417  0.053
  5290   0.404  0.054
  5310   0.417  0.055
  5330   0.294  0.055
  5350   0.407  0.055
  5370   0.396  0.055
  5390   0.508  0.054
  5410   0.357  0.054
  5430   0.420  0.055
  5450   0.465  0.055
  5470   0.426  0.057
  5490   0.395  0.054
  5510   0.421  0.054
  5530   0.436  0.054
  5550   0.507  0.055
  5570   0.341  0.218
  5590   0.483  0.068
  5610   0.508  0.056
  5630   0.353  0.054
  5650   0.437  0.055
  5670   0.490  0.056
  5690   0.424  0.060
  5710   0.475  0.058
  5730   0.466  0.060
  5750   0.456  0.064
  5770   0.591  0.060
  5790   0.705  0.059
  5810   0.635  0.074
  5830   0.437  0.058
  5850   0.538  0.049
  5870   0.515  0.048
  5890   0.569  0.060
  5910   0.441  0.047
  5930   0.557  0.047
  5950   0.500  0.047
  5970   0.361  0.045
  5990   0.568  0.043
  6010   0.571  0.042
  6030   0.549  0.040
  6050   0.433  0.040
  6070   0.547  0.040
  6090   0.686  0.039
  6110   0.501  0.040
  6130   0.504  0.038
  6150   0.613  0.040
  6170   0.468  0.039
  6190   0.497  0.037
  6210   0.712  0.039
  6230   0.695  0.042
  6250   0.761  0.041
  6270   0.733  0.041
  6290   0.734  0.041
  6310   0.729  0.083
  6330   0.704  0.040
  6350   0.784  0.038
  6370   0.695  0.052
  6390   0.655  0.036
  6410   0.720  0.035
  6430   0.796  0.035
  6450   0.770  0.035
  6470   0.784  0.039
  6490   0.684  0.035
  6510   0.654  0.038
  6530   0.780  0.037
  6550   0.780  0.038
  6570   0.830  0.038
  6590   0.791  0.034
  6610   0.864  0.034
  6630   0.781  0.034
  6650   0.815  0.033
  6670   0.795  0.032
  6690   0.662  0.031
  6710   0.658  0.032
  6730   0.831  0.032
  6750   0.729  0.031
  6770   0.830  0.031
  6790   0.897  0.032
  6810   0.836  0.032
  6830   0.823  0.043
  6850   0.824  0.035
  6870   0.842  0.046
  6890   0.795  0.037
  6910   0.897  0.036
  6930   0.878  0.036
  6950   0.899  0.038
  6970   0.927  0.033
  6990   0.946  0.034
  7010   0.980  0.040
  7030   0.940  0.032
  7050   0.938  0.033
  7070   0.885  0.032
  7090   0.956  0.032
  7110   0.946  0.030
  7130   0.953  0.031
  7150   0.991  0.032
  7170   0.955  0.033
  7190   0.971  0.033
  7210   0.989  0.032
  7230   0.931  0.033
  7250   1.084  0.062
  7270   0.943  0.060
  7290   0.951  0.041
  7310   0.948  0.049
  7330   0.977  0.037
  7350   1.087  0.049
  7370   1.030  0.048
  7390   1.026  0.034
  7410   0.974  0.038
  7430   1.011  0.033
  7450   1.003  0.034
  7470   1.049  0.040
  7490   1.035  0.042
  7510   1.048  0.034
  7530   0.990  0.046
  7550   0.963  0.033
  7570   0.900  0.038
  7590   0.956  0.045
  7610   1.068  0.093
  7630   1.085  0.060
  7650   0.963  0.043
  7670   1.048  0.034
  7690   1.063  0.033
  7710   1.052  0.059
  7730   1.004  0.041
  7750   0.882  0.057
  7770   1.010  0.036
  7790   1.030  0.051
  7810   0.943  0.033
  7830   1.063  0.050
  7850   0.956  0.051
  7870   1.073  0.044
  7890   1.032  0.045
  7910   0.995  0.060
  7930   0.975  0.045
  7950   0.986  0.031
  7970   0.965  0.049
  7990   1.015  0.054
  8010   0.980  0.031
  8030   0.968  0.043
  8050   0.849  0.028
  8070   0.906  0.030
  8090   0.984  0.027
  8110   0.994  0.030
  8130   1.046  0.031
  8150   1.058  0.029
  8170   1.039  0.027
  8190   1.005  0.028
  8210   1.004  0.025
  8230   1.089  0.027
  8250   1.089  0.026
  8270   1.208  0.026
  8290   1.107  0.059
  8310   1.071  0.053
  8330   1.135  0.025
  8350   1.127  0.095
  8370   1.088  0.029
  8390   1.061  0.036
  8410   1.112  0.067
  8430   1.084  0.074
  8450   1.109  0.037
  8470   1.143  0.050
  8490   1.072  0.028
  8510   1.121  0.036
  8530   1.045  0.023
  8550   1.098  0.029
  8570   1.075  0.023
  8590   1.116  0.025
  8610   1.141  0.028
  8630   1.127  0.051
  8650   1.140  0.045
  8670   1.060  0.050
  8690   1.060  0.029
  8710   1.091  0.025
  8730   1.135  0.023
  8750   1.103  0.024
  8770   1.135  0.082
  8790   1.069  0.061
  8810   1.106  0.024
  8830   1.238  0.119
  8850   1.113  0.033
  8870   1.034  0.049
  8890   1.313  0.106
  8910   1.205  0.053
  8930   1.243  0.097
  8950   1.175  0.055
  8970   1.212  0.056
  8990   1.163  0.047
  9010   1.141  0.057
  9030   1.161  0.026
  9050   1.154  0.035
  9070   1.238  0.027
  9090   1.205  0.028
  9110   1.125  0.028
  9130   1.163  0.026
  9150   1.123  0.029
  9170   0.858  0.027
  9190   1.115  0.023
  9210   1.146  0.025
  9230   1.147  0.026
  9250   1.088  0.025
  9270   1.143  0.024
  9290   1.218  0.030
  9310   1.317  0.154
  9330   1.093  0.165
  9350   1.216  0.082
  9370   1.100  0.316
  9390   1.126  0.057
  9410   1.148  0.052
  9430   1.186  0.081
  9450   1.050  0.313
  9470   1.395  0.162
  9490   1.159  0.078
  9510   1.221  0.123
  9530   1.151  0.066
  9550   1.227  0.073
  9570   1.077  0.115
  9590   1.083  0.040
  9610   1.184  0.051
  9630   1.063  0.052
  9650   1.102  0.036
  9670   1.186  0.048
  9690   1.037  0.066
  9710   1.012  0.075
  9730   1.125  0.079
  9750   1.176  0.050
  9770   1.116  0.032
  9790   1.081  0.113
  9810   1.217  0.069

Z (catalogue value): 0.556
